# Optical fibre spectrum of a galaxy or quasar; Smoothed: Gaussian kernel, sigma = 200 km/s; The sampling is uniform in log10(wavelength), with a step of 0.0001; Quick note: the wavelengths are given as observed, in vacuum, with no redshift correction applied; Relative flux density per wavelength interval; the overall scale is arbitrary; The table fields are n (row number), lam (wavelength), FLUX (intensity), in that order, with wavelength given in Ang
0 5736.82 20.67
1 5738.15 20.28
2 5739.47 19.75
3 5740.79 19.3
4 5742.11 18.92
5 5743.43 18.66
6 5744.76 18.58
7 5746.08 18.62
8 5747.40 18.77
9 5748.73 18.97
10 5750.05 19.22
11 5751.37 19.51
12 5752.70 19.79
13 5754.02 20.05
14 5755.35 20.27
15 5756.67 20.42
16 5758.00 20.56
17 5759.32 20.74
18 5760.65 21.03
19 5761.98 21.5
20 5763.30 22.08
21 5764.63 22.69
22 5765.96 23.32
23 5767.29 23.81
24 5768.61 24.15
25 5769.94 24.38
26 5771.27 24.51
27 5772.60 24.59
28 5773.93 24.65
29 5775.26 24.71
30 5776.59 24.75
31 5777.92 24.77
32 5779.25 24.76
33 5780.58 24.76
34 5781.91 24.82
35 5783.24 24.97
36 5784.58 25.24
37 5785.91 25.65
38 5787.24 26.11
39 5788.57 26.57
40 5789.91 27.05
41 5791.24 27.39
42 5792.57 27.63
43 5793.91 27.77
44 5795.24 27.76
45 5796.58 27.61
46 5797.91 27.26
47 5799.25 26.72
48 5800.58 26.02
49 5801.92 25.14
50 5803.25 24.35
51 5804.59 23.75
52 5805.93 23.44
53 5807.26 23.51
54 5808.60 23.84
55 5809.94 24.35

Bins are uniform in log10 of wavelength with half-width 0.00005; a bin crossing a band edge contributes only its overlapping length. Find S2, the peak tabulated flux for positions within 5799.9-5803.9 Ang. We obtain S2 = 26.02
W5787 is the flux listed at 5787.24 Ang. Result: 26.11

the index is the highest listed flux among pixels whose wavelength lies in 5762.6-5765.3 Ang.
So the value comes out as 22.69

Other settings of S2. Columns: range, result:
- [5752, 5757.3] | 20.42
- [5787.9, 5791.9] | 27.39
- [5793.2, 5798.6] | 27.77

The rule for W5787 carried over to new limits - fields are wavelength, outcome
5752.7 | 19.79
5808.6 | 23.84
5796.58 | 27.61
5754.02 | 20.05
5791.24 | 27.39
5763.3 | 22.08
